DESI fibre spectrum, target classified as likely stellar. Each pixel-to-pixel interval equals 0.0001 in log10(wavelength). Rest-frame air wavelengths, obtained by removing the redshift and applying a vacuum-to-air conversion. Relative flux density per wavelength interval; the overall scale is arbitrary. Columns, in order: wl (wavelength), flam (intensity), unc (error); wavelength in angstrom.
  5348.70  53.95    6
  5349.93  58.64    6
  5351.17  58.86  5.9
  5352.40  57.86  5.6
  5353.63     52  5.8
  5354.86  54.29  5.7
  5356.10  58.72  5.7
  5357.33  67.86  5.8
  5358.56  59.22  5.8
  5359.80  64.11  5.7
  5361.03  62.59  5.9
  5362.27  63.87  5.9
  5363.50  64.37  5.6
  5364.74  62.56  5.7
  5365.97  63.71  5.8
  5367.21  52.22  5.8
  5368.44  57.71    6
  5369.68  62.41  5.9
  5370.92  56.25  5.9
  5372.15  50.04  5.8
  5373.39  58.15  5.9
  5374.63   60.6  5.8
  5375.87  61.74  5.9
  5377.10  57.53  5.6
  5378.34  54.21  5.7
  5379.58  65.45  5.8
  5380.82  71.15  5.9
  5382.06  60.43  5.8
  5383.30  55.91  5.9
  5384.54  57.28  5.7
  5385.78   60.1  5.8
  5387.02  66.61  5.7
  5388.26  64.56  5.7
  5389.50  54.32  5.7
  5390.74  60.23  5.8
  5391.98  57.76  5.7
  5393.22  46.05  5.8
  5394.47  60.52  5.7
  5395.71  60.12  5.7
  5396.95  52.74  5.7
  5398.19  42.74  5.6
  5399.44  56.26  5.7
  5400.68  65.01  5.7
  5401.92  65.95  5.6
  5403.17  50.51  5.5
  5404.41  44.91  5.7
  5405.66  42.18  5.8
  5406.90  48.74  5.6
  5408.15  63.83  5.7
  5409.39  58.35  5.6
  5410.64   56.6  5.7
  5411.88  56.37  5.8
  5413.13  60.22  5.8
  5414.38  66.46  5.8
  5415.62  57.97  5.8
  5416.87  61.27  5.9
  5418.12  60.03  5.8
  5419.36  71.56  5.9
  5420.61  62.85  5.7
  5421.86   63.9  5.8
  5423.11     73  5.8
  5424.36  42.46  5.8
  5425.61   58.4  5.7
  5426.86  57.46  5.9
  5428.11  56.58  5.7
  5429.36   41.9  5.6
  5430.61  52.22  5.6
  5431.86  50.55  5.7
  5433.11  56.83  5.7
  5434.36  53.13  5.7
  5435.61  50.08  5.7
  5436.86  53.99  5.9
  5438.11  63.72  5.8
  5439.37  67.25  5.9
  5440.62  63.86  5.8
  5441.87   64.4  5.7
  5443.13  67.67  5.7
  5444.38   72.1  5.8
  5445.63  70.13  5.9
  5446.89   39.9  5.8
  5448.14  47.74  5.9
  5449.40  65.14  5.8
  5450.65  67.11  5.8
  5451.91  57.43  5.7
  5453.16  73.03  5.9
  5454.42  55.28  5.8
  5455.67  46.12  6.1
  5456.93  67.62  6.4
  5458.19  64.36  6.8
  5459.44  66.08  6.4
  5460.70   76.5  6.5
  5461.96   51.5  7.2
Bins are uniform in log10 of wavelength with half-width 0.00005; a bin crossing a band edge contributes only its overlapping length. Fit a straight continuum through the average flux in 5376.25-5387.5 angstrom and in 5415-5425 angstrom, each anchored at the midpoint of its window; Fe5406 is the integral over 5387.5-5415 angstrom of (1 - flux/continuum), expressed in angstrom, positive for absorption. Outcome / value 2.3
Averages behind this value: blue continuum 60.9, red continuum 61.6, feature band 56.2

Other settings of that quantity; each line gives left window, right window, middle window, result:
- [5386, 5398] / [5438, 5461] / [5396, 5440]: 2.31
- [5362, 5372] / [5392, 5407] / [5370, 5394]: -0.90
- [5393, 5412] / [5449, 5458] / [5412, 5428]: -1.12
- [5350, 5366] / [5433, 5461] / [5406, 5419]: 0.44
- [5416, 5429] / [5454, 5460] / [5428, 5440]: 1.13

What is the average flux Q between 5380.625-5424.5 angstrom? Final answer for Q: 58.4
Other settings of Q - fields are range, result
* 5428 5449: 57.3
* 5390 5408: 54.1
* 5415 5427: 61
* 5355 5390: 60.4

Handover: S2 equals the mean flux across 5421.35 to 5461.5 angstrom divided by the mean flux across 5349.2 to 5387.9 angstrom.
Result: 0.99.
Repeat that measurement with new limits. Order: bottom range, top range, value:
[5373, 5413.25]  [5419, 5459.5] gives 1.03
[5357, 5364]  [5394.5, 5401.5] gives 0.88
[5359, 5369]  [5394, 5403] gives 0.93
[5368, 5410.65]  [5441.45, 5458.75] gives 1.07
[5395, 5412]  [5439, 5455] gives 1.14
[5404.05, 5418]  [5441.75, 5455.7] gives 1.08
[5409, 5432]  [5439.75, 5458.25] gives 1.05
